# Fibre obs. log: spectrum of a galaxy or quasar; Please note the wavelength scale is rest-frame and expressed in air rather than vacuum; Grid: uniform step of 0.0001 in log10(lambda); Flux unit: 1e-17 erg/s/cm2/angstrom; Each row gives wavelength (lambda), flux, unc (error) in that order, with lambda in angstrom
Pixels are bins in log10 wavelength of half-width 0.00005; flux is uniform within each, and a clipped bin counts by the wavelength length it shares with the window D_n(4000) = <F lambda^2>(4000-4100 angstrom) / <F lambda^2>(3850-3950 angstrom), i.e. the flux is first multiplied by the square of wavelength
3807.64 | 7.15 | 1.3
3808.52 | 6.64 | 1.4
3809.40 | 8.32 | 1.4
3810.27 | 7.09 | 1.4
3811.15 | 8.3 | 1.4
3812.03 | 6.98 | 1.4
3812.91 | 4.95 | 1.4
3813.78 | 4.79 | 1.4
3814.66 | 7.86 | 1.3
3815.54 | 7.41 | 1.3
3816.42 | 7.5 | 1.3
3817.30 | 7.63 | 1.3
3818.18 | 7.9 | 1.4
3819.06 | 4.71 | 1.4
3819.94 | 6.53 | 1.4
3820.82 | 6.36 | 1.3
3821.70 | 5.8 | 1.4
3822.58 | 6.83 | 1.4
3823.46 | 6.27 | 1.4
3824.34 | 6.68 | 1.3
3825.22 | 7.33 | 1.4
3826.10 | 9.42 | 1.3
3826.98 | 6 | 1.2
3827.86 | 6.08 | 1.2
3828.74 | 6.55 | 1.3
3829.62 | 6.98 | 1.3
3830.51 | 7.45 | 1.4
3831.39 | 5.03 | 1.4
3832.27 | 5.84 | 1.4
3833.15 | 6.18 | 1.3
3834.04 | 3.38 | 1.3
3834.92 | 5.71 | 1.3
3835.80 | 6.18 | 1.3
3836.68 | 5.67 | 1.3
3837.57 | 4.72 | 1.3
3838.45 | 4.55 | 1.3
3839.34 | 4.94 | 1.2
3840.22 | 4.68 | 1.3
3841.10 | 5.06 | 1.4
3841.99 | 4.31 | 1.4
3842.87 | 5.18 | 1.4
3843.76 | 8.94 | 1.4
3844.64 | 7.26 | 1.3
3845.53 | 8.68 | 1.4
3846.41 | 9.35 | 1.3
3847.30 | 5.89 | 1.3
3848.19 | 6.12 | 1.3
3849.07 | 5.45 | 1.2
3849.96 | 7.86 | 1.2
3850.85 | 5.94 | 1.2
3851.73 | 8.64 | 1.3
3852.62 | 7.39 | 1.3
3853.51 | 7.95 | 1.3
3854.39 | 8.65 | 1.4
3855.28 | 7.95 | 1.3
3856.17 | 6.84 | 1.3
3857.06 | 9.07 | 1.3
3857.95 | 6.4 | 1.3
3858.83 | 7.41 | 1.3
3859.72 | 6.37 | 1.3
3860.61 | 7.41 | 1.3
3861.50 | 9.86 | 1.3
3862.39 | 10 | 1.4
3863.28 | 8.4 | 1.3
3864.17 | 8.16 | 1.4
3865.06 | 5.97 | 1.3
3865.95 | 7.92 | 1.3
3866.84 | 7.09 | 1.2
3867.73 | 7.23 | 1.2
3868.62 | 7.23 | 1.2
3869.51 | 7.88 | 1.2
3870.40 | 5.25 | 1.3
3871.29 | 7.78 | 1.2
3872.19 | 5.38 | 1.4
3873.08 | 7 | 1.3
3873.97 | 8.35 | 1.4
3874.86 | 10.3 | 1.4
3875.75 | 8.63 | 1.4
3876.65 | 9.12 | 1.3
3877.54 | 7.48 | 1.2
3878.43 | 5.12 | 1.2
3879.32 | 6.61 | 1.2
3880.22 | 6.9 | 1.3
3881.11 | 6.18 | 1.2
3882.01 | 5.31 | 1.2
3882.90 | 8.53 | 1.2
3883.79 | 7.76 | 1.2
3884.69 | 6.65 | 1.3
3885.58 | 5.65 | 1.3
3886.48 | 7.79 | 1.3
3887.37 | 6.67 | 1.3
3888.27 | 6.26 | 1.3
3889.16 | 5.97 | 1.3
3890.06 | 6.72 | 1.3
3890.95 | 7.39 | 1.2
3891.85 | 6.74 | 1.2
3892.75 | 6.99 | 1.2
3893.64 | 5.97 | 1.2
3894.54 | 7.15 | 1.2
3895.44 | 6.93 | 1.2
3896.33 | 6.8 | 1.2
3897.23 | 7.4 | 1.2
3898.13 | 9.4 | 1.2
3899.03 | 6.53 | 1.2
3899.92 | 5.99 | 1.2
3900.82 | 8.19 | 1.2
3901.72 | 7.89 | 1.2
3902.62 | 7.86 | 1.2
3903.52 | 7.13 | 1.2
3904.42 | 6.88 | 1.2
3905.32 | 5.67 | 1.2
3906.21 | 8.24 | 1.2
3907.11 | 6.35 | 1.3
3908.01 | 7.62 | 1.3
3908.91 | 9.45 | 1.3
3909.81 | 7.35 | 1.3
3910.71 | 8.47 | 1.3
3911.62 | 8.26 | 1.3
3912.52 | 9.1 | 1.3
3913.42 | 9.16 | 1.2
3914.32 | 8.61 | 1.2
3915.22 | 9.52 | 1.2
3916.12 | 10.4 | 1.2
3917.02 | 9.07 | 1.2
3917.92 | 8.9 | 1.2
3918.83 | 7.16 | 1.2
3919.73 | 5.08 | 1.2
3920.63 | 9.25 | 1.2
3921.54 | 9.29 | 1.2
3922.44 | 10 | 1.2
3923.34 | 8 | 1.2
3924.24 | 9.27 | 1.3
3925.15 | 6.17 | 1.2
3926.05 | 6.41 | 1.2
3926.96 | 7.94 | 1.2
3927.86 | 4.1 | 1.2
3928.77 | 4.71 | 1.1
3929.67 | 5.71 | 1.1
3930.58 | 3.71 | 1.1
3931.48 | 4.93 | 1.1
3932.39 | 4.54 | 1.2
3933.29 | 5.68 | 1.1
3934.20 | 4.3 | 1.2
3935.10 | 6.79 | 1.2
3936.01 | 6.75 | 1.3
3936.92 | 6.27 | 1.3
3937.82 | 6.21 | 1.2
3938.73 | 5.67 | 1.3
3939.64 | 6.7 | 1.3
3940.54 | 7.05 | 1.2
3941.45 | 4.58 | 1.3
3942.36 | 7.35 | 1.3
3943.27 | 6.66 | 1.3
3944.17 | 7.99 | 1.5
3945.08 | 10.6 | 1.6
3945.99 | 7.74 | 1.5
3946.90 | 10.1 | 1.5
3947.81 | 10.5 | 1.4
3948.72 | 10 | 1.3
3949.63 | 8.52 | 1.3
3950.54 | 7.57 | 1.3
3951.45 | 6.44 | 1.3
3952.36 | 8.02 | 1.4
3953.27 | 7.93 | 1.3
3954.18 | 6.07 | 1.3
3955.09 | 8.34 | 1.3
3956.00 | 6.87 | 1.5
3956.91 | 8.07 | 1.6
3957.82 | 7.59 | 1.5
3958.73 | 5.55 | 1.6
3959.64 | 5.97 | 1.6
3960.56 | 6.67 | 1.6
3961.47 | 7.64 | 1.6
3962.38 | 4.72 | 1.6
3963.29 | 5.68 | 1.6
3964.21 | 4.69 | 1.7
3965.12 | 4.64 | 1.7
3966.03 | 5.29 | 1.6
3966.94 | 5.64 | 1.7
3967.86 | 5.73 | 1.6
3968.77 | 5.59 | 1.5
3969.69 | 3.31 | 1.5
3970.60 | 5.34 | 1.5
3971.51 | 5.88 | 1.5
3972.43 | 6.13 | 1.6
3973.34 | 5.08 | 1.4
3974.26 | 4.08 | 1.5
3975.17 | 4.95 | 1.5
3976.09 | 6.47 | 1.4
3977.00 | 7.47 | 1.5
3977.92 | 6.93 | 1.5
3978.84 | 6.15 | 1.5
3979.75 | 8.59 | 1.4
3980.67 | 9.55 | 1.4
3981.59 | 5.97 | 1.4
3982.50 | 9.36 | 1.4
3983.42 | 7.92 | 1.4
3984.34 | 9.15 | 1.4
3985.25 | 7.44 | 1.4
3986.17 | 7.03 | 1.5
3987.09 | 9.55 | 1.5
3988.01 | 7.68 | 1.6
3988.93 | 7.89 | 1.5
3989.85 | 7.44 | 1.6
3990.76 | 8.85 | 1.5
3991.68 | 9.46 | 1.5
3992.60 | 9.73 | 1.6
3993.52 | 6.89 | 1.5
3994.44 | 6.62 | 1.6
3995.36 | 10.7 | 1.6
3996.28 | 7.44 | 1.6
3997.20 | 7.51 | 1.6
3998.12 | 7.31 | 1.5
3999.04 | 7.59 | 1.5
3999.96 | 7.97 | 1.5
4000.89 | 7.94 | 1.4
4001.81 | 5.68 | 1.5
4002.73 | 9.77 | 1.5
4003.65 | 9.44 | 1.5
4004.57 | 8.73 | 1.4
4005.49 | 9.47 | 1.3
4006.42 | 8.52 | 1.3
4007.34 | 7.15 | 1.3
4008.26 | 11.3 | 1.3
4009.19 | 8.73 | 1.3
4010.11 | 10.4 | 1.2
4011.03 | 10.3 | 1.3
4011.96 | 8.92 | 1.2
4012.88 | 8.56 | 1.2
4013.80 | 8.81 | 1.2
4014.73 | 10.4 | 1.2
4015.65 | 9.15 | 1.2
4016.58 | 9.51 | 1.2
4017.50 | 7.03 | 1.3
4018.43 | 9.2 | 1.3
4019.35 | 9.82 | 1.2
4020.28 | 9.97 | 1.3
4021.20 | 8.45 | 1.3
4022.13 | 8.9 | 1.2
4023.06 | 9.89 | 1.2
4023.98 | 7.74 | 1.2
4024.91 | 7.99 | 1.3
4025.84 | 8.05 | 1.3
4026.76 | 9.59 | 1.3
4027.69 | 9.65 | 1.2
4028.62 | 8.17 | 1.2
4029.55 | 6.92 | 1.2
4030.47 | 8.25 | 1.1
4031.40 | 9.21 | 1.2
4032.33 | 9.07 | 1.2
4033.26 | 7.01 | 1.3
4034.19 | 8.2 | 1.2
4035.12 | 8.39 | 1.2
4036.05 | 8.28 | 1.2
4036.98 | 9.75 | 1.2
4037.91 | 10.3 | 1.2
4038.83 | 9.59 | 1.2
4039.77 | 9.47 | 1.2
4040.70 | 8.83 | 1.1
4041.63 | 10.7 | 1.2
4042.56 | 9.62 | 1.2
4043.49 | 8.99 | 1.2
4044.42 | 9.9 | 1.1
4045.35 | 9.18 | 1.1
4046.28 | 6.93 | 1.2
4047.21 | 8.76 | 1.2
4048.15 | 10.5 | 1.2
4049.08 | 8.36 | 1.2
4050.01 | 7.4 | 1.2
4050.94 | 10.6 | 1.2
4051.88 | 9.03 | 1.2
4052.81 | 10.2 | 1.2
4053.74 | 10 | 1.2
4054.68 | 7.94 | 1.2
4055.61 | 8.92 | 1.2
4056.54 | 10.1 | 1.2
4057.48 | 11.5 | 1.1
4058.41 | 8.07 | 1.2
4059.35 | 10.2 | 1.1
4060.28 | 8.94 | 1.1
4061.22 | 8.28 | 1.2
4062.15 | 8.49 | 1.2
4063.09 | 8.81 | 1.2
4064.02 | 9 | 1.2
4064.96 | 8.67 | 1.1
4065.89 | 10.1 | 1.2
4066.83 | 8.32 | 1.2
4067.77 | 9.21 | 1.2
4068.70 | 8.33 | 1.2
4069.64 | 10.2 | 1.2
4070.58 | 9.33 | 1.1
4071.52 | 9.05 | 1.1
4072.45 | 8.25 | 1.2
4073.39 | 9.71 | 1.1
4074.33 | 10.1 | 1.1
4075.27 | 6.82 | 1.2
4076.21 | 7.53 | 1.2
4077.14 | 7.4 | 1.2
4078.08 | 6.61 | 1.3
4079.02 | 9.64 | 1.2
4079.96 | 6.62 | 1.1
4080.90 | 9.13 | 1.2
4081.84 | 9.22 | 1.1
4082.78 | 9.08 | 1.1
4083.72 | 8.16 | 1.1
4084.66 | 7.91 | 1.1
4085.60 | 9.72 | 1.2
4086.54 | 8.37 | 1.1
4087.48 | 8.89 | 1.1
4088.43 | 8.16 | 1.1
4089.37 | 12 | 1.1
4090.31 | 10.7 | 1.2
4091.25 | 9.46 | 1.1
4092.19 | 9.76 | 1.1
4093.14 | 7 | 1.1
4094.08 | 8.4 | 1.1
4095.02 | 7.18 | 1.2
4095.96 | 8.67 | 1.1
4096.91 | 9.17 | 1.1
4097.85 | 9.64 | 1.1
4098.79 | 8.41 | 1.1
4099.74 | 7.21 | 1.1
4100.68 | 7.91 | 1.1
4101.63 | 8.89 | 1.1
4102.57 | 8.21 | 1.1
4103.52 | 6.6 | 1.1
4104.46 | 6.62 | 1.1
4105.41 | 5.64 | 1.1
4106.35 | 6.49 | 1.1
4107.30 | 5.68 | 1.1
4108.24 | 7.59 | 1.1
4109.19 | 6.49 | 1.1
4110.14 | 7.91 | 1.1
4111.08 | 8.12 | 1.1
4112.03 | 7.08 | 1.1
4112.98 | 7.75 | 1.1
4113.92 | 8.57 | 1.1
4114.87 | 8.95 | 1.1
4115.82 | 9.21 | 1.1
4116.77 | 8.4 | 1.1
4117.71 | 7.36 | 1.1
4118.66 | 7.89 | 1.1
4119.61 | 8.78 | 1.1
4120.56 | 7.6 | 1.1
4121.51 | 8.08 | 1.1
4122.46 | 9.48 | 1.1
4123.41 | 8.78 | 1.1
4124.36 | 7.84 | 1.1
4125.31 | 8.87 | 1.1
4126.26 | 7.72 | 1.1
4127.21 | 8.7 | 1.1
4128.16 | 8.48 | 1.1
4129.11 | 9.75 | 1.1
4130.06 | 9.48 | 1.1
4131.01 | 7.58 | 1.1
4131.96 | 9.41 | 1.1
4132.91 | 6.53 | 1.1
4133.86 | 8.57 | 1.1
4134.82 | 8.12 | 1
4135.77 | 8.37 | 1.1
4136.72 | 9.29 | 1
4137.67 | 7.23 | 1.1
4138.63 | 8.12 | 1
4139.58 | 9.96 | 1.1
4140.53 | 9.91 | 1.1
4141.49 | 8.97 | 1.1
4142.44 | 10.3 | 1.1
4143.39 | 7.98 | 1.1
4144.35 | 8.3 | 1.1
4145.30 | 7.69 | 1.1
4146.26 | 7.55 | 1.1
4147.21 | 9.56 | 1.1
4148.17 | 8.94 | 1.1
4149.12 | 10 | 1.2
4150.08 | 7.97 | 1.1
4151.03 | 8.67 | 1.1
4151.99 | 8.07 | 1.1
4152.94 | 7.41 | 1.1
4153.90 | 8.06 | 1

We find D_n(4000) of 1.3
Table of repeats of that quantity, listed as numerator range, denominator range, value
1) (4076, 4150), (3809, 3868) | 1.40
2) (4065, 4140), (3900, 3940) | 1.27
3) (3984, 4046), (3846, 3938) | 1.28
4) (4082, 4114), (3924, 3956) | 1.28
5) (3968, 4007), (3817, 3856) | 1.24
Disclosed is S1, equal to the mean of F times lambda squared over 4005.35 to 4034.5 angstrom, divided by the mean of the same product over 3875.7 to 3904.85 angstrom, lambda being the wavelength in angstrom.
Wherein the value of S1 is 1.35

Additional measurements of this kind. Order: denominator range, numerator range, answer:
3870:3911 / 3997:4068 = 1.34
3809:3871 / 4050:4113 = 1.41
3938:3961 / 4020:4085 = 1.24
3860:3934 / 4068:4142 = 1.27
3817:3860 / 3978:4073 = 1.47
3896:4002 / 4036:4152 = 1.29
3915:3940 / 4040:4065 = 1.43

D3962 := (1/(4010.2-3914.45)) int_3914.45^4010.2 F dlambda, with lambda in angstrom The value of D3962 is 7.28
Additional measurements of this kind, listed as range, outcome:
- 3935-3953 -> 7.59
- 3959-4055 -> 8.08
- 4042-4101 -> 8.89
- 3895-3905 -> 7.34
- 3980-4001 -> 8.13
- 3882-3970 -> 7.08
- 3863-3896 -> 7.09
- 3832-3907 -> 6.98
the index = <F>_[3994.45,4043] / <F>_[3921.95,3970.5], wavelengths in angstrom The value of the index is 1.32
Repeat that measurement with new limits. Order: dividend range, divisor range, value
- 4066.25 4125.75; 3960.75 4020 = 1.09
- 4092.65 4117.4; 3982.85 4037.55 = 0.90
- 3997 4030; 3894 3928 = 1.11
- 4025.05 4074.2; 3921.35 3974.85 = 1.38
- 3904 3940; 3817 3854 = 1.12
